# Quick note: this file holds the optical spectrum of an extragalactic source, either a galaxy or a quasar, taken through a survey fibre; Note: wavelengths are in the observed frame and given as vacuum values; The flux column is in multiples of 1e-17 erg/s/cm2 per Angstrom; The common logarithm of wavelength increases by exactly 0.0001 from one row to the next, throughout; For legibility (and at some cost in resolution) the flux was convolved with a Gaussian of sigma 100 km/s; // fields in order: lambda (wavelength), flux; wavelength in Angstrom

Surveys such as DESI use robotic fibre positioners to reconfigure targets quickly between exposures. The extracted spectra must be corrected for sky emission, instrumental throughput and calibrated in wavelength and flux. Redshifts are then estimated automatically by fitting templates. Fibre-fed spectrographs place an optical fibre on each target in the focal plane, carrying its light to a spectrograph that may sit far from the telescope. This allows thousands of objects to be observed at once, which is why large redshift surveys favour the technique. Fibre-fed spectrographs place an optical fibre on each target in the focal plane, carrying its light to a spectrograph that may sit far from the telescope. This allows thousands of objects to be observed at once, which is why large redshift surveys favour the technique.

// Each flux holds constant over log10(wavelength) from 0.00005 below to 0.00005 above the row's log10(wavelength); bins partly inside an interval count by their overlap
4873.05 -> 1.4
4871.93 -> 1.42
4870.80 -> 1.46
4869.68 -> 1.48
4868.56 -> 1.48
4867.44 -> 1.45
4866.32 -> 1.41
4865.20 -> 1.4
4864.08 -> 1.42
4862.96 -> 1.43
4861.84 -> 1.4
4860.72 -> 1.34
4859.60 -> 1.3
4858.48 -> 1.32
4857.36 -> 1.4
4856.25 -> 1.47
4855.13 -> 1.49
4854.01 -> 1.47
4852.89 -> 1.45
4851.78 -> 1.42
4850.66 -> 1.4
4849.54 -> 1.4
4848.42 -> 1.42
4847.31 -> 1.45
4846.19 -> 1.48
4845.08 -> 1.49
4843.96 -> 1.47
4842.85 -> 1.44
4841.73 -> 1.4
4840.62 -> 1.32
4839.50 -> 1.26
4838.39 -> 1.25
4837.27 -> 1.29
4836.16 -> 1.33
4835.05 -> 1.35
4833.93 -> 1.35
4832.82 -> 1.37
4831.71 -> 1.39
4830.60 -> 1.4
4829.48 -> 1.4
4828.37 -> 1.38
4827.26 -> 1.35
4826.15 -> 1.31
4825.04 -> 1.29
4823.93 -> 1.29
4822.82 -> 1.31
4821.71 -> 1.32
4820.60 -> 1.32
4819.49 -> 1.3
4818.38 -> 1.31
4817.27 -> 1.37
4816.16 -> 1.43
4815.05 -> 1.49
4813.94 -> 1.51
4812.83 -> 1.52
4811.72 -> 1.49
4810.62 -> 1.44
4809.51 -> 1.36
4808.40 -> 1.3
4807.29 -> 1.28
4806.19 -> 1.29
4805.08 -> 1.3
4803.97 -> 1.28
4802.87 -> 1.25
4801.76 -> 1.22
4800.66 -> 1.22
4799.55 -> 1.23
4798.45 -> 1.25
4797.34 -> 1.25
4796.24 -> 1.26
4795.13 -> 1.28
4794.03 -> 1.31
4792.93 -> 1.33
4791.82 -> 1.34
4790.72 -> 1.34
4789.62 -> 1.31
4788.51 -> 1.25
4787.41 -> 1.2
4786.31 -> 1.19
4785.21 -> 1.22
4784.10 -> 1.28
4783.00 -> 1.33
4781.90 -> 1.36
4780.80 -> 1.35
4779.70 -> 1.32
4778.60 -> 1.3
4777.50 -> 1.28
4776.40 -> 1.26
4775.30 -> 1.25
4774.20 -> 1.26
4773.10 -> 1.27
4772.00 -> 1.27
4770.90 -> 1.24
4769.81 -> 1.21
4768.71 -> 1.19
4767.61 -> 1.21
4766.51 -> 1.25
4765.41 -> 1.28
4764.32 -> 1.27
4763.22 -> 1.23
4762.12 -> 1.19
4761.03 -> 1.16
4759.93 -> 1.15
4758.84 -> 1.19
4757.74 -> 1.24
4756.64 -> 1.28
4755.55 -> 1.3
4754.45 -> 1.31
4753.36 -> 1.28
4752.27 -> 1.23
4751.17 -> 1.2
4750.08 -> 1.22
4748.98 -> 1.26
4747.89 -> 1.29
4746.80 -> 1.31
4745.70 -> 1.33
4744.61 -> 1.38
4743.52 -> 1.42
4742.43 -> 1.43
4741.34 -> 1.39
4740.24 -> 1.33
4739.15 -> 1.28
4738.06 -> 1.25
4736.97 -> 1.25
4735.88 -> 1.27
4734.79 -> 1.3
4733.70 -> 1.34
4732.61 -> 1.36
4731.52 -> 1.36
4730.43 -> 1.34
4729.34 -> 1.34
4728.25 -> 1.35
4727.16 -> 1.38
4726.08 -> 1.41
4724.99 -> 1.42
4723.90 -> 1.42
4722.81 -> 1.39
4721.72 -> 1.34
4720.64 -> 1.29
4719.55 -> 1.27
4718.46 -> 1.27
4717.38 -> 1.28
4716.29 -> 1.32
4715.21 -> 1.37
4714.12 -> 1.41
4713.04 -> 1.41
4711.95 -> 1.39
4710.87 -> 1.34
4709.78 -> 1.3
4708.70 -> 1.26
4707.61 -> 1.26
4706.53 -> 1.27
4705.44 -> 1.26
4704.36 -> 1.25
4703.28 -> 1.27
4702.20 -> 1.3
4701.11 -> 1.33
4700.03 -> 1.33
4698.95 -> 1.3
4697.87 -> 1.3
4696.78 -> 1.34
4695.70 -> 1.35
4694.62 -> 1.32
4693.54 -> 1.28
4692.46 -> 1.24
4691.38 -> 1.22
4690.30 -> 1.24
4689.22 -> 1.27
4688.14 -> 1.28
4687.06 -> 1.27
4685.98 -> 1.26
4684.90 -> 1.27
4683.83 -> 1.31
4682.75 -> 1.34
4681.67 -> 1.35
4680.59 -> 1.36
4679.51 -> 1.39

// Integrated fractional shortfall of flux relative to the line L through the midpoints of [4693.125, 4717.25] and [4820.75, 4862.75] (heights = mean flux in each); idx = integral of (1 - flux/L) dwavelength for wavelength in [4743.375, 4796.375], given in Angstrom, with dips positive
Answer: 3.04 Angstrom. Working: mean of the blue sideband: 1.32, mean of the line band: 1.27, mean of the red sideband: 1.38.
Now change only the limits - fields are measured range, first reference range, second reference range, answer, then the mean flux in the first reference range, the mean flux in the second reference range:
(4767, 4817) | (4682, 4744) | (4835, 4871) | 2.43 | 1.32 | 1.4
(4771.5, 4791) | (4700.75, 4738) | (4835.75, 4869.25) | 1.18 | 1.33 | 1.4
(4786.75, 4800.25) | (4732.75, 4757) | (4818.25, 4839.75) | 0.42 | 1.3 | 1.33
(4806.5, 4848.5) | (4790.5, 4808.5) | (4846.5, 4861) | -0.85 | 1.28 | 1.41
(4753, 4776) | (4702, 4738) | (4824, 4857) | 1.87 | 1.33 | 1.39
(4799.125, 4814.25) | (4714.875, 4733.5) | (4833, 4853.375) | 0.46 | 1.35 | 1.39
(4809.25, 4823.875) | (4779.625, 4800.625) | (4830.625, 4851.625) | -0.67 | 1.28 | 1.38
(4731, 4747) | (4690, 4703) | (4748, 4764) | -1.06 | 1.3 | 1.23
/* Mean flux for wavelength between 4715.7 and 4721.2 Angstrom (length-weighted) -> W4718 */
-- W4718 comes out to 1.29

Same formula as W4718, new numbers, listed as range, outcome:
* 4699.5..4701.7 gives 1.33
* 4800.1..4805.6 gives 1.25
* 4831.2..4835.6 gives 1.36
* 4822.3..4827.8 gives 1.31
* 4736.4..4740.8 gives 1.28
